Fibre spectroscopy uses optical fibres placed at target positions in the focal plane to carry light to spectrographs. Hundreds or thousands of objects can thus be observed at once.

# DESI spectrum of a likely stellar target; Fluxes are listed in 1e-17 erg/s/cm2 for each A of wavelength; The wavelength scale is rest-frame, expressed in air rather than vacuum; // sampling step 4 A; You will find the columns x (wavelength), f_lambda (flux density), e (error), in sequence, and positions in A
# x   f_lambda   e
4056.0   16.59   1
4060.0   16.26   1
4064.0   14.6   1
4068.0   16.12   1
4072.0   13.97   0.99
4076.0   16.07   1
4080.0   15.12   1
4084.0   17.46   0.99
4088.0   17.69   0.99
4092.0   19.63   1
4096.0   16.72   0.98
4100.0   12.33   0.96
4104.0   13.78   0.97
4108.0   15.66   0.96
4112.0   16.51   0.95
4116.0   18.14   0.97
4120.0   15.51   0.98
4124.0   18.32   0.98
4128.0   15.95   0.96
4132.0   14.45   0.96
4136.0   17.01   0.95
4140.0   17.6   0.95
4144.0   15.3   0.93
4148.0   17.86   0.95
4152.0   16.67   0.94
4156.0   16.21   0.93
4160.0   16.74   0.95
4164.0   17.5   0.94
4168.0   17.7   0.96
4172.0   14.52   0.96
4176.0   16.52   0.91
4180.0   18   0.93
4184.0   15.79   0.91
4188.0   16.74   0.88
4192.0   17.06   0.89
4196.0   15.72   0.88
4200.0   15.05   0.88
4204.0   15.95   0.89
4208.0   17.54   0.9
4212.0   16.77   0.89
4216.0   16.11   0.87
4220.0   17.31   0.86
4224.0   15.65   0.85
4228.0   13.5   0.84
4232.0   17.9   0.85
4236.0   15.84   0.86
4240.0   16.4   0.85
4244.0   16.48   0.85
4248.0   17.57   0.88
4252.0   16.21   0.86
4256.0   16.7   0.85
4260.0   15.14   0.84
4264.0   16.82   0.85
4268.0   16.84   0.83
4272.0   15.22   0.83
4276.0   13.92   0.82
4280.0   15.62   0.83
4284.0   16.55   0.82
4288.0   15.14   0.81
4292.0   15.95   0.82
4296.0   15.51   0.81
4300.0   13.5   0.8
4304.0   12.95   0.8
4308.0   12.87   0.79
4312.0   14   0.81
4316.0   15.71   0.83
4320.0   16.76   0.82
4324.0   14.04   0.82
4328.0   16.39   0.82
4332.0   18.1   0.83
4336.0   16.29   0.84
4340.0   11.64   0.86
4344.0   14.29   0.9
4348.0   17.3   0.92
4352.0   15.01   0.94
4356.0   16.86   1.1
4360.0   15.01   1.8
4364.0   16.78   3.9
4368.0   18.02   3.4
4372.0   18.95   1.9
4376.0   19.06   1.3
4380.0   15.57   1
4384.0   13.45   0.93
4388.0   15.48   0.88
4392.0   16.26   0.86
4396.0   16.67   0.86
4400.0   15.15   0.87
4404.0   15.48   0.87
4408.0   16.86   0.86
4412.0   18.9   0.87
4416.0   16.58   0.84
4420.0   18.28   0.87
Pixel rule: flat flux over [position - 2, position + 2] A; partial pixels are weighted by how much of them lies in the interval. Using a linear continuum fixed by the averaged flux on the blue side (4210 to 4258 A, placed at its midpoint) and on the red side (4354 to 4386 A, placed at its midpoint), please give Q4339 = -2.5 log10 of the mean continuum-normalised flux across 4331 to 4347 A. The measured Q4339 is 0.11 mag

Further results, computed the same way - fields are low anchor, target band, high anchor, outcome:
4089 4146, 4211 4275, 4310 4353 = -0.03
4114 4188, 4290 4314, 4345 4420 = 0.17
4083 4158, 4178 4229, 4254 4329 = -0.03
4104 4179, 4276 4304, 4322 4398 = 0.08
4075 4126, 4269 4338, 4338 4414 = 0.07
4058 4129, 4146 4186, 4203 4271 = -0.03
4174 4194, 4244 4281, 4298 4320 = -0.07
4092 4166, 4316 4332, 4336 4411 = 0.00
